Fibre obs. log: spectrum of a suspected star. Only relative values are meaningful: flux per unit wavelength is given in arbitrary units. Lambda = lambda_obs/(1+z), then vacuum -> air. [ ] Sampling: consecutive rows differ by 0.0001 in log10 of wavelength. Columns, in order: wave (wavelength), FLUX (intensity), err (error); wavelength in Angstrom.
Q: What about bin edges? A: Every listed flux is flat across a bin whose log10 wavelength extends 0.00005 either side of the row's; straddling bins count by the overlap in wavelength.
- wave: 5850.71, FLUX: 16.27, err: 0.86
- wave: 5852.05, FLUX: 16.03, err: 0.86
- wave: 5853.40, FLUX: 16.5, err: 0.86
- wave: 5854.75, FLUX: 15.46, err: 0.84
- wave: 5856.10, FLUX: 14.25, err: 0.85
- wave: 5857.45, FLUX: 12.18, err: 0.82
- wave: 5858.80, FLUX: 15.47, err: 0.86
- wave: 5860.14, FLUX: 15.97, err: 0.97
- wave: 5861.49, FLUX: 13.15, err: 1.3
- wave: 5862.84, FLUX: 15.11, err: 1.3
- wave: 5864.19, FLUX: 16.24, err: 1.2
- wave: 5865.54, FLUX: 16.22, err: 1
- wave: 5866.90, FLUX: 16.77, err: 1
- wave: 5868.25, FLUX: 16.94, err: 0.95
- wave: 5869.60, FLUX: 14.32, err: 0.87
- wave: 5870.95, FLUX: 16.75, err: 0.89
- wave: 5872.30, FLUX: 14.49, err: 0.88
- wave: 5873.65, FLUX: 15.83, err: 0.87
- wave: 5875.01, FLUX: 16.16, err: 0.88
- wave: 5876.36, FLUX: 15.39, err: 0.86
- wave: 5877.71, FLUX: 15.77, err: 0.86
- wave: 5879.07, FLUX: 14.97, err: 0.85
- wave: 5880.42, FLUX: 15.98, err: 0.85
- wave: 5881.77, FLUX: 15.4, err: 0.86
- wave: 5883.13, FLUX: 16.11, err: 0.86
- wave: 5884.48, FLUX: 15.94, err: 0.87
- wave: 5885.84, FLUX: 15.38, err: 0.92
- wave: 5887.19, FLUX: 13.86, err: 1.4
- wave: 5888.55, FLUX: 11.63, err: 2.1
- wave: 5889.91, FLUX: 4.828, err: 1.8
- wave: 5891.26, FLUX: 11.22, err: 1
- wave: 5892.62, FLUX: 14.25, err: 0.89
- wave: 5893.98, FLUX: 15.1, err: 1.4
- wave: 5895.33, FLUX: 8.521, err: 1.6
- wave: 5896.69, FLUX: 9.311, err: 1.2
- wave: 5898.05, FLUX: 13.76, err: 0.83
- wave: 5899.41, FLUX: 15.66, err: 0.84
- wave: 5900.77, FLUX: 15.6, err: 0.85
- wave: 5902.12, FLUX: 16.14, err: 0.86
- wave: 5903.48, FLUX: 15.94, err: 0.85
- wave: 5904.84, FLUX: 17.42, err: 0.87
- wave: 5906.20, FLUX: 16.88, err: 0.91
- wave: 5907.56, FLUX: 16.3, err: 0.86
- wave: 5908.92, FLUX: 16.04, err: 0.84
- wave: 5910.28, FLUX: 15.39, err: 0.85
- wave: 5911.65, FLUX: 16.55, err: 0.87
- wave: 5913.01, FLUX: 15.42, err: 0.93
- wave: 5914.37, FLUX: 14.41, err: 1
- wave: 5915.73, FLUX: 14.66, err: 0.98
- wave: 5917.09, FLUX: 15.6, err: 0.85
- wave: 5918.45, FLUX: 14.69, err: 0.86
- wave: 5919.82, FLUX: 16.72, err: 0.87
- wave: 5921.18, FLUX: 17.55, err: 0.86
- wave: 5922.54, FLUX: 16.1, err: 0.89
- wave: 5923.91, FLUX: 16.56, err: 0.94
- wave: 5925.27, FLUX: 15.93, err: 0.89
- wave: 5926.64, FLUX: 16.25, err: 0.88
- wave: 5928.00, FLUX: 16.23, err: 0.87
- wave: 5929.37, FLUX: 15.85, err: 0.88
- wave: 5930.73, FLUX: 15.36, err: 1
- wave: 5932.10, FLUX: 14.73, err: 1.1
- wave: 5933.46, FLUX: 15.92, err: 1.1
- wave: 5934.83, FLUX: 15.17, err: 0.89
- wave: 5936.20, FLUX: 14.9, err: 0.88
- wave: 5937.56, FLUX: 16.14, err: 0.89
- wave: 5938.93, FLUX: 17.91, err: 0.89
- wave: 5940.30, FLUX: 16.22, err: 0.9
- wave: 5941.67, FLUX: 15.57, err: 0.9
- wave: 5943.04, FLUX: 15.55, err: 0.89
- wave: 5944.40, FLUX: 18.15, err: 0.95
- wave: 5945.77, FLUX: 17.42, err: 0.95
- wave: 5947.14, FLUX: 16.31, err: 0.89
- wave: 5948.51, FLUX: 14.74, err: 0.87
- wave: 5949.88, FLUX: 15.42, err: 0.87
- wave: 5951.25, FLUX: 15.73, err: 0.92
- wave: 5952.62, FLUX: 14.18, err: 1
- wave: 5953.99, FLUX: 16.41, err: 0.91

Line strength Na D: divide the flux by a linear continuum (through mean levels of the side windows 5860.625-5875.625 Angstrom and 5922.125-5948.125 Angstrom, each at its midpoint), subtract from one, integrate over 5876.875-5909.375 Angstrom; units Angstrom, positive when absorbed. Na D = 3.2 Angstrom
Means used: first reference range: 15.6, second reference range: 16.1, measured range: 14.2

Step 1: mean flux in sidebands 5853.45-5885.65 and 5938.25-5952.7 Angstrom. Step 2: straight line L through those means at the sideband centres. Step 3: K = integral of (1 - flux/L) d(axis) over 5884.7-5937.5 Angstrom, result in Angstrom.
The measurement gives 3.5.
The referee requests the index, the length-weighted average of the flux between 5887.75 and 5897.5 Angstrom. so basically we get 10.8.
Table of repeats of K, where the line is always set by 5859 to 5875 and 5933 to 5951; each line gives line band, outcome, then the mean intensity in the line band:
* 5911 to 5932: 0.19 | 15.8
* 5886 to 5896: 2.68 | 11.6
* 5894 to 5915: 1.29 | 14.9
